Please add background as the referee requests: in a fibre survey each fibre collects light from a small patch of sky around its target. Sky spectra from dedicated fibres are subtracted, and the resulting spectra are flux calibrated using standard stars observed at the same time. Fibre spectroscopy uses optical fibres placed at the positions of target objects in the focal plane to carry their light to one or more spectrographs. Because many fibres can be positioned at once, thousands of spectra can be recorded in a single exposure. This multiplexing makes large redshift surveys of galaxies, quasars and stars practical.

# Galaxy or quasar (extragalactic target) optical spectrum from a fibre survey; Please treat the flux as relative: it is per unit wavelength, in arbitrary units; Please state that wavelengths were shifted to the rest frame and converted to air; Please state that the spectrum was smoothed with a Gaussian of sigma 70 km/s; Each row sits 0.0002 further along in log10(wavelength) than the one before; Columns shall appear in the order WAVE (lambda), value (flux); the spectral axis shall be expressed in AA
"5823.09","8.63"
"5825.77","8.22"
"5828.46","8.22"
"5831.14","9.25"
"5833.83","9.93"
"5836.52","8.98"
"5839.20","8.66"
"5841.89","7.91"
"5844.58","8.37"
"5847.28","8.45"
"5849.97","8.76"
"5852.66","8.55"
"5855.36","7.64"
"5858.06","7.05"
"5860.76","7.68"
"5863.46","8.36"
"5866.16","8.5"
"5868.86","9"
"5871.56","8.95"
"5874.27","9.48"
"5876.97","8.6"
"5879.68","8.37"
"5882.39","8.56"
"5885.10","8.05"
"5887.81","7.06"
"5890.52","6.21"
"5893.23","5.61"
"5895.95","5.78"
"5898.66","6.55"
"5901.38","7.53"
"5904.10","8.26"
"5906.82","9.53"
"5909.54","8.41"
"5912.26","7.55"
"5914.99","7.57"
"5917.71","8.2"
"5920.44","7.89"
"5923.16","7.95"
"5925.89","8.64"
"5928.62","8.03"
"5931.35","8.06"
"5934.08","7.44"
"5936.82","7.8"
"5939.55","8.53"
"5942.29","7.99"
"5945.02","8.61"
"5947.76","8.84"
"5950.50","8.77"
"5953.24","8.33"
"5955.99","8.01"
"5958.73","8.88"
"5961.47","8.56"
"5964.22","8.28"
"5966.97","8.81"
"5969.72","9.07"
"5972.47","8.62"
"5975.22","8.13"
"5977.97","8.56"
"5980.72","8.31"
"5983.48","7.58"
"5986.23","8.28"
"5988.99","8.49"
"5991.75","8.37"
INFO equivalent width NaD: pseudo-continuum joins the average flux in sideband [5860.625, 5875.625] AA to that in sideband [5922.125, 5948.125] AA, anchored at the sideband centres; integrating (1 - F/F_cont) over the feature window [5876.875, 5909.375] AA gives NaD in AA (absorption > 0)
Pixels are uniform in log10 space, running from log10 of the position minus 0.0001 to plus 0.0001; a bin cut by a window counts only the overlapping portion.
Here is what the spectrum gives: 3.9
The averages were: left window 8.75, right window 8.17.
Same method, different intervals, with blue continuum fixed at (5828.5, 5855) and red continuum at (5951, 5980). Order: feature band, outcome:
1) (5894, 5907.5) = 2.0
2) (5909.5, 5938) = 2.1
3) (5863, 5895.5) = 2.5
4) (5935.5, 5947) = 0.4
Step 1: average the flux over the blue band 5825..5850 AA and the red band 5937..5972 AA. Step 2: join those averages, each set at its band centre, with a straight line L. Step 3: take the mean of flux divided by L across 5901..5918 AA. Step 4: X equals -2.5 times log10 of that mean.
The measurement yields 0.05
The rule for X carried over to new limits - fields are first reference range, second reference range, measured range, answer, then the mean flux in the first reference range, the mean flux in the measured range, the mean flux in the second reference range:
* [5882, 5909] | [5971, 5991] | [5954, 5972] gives -0.07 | 7.3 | 8.59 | 8.29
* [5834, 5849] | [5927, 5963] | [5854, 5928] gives 0.08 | 8.6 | 7.89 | 8.3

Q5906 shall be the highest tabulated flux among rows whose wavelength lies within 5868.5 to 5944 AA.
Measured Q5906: 9.53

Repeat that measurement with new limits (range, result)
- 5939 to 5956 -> 8.84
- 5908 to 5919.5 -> 8.41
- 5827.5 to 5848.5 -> 9.93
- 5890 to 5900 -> 6.55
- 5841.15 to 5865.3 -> 8.76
